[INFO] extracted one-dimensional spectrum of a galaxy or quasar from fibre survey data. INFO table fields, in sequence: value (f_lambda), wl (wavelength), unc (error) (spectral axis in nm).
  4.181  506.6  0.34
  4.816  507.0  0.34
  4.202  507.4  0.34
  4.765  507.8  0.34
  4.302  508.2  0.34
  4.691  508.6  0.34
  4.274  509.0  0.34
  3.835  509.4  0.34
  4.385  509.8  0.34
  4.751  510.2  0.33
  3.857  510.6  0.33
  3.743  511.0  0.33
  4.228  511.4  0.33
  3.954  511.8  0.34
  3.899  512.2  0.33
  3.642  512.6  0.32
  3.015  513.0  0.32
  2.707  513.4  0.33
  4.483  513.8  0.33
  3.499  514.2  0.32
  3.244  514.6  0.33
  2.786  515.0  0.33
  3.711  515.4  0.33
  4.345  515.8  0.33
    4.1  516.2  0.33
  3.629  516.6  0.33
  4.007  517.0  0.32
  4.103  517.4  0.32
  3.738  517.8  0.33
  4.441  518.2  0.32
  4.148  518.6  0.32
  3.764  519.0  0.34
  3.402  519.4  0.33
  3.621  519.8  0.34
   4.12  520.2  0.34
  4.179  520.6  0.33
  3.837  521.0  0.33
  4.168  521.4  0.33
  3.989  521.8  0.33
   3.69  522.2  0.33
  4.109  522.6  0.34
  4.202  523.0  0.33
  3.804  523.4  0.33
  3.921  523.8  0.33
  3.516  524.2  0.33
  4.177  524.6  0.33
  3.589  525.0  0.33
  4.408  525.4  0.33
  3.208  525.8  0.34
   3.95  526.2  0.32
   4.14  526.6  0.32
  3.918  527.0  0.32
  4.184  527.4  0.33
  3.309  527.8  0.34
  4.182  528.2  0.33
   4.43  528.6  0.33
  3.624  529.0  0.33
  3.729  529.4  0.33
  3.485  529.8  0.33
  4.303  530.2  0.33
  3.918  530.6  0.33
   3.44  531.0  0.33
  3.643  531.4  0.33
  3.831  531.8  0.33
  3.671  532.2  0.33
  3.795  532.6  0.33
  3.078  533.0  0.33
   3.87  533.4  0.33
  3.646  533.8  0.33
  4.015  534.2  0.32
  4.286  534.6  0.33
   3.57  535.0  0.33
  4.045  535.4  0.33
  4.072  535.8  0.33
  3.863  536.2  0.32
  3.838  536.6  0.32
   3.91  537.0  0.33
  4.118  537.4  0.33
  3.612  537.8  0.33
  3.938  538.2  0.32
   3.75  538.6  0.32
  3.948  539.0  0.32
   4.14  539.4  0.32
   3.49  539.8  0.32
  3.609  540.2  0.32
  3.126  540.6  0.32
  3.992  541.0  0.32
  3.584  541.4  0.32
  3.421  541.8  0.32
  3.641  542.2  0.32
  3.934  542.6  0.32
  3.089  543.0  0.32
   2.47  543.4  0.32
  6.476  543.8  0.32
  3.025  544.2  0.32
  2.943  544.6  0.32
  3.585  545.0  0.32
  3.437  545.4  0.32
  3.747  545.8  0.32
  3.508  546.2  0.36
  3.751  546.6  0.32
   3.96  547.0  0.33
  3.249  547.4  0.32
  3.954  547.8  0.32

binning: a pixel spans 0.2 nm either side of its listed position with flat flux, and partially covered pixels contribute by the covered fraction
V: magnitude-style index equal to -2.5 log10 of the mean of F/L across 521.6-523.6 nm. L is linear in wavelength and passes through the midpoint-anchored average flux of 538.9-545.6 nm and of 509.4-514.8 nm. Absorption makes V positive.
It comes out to -0.06 mag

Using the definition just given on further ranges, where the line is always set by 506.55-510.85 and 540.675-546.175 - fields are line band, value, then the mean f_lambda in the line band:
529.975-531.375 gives 0.01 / 3.85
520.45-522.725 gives 0.03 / 3.99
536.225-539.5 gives -0.04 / 3.9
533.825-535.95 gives -0.04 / 3.97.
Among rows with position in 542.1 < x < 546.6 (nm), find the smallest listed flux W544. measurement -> 2.47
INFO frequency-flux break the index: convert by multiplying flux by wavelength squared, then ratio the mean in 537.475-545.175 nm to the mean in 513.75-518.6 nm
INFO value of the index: 1.1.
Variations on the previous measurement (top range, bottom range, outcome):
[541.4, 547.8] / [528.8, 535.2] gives 1.01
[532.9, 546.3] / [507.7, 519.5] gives 1.05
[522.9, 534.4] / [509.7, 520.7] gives 1.05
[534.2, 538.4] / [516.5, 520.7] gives 1.07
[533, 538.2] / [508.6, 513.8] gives 1.09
